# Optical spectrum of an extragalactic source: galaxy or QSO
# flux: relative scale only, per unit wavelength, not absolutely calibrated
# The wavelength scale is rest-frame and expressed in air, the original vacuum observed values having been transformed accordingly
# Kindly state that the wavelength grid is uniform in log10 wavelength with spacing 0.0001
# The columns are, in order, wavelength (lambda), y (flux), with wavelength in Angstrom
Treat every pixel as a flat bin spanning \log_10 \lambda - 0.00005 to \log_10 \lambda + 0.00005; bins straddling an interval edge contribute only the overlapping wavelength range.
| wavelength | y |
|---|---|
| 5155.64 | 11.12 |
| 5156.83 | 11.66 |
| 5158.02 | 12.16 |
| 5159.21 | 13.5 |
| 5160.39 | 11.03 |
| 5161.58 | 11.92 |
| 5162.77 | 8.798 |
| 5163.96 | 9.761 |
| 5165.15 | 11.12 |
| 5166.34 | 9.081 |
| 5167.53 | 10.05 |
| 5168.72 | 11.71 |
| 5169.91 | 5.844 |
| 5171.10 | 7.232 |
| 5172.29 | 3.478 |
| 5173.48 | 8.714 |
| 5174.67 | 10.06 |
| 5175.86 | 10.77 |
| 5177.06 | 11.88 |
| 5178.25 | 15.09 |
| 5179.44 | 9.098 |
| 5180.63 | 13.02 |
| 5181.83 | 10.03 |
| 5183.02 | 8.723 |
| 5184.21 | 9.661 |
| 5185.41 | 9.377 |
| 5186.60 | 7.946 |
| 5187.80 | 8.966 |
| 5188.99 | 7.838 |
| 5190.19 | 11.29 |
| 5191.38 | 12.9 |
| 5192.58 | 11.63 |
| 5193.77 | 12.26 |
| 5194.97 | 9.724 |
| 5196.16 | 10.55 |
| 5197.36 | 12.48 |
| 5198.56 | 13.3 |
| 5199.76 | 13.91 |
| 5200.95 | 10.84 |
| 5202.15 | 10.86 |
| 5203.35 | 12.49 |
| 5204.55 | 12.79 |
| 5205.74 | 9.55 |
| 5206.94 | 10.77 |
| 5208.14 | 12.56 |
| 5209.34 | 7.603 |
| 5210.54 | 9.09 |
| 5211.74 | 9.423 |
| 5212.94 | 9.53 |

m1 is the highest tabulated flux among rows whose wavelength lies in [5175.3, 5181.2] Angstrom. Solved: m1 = 15.09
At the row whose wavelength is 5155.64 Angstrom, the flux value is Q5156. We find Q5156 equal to 11.12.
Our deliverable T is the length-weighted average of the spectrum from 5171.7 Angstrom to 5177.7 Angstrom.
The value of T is 9.03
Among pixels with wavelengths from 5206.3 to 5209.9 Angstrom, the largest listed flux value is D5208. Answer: 12.56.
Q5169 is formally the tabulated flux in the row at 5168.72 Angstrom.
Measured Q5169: 11.71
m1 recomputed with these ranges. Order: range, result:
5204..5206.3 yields 12.79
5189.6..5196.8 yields 12.9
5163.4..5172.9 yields 11.71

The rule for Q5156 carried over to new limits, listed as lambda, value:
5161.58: 11.92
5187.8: 8.966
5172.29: 3.478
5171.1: 7.232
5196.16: 10.55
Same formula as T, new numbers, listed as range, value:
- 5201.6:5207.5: 11.3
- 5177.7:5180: 12.1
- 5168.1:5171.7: 8.27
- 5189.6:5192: 12.1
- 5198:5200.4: 13.6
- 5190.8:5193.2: 12.3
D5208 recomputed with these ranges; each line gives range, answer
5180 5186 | 13.02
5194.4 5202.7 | 13.91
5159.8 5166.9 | 11.92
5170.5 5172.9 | 7.232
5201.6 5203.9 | 12.49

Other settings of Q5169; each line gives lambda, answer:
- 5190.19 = 11.29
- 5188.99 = 7.838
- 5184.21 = 9.661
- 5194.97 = 9.724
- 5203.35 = 12.49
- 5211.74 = 9.423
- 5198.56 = 13.3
